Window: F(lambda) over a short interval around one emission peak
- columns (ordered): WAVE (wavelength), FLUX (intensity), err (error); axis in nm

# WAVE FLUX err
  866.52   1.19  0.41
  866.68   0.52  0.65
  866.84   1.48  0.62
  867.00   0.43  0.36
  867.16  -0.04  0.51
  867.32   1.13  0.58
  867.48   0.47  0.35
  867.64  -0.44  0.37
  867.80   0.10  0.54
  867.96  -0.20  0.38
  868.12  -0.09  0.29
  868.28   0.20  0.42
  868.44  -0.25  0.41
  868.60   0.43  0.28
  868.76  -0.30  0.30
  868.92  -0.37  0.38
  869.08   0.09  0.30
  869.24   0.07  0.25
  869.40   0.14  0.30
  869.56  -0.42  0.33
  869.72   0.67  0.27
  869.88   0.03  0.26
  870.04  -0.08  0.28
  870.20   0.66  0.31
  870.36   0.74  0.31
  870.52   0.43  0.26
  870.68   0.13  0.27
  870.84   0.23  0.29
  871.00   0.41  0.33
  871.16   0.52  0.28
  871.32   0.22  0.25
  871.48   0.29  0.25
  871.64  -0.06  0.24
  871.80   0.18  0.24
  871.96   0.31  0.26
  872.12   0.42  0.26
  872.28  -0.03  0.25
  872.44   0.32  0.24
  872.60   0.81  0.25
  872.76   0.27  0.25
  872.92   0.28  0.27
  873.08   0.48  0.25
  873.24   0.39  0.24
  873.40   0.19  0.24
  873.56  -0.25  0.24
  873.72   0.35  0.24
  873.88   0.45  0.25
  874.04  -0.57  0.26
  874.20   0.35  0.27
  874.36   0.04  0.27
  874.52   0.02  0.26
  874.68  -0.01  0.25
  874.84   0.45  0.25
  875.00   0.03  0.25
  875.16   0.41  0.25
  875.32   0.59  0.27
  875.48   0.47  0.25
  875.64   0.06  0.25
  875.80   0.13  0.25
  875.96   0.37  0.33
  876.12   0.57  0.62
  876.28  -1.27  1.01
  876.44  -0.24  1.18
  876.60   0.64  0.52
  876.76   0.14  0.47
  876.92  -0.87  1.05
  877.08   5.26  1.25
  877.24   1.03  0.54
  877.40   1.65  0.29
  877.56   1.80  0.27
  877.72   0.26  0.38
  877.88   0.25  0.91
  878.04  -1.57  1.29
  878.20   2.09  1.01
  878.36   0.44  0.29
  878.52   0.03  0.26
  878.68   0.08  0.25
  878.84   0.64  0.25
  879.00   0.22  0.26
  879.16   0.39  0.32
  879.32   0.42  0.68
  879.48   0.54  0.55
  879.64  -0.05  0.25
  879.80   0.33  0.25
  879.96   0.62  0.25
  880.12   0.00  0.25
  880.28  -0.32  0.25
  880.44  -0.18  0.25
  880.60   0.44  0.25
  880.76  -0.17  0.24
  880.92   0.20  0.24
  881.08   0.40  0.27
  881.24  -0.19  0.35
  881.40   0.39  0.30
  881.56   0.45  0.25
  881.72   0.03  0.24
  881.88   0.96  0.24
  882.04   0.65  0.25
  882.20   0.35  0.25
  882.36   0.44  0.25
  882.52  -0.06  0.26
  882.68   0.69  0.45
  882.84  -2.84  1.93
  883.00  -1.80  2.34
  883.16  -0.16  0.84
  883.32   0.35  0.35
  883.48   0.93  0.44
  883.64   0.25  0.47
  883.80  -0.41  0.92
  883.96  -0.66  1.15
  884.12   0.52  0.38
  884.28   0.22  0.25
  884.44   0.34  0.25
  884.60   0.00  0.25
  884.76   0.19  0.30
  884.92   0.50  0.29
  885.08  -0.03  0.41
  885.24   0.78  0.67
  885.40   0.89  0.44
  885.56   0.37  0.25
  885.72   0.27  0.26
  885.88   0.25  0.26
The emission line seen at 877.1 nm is H-gamma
